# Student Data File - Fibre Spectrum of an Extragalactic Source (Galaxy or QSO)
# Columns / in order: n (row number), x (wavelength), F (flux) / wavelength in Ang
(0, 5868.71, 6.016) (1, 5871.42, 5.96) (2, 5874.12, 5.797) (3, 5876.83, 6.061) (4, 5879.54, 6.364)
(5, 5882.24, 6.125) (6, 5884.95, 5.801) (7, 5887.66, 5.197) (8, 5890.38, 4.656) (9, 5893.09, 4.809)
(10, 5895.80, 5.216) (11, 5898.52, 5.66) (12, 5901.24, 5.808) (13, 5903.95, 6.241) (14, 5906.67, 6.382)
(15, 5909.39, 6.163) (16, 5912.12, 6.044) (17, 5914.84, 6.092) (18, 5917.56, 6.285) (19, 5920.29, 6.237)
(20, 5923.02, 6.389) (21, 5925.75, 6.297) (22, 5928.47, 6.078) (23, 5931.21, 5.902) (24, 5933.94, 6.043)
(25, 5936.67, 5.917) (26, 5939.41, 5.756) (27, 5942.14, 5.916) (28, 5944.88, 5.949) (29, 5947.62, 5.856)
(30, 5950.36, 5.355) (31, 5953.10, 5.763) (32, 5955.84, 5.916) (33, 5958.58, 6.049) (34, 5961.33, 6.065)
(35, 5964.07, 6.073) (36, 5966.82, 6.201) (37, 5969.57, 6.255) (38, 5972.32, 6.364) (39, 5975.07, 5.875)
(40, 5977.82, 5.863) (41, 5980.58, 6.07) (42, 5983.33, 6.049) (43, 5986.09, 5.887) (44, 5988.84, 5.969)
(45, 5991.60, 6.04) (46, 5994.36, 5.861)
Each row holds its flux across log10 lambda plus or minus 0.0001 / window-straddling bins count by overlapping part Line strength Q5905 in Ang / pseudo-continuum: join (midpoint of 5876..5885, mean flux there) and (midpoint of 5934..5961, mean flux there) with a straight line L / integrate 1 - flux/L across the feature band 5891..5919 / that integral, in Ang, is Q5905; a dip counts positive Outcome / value 0.9 Ang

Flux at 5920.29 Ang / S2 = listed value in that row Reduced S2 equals 6.237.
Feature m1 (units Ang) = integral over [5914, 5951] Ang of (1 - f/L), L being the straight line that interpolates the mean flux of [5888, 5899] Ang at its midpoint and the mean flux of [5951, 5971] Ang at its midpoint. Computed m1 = -2.7 Ang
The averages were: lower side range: 5.05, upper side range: 6.02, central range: 6.02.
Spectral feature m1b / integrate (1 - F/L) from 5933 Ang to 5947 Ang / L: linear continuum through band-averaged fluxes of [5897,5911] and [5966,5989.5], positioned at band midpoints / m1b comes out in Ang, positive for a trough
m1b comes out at 0.3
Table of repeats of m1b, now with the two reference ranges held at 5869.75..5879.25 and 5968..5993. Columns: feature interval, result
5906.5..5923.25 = -0.56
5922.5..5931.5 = -0.25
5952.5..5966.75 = 0.06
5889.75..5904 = 1.51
